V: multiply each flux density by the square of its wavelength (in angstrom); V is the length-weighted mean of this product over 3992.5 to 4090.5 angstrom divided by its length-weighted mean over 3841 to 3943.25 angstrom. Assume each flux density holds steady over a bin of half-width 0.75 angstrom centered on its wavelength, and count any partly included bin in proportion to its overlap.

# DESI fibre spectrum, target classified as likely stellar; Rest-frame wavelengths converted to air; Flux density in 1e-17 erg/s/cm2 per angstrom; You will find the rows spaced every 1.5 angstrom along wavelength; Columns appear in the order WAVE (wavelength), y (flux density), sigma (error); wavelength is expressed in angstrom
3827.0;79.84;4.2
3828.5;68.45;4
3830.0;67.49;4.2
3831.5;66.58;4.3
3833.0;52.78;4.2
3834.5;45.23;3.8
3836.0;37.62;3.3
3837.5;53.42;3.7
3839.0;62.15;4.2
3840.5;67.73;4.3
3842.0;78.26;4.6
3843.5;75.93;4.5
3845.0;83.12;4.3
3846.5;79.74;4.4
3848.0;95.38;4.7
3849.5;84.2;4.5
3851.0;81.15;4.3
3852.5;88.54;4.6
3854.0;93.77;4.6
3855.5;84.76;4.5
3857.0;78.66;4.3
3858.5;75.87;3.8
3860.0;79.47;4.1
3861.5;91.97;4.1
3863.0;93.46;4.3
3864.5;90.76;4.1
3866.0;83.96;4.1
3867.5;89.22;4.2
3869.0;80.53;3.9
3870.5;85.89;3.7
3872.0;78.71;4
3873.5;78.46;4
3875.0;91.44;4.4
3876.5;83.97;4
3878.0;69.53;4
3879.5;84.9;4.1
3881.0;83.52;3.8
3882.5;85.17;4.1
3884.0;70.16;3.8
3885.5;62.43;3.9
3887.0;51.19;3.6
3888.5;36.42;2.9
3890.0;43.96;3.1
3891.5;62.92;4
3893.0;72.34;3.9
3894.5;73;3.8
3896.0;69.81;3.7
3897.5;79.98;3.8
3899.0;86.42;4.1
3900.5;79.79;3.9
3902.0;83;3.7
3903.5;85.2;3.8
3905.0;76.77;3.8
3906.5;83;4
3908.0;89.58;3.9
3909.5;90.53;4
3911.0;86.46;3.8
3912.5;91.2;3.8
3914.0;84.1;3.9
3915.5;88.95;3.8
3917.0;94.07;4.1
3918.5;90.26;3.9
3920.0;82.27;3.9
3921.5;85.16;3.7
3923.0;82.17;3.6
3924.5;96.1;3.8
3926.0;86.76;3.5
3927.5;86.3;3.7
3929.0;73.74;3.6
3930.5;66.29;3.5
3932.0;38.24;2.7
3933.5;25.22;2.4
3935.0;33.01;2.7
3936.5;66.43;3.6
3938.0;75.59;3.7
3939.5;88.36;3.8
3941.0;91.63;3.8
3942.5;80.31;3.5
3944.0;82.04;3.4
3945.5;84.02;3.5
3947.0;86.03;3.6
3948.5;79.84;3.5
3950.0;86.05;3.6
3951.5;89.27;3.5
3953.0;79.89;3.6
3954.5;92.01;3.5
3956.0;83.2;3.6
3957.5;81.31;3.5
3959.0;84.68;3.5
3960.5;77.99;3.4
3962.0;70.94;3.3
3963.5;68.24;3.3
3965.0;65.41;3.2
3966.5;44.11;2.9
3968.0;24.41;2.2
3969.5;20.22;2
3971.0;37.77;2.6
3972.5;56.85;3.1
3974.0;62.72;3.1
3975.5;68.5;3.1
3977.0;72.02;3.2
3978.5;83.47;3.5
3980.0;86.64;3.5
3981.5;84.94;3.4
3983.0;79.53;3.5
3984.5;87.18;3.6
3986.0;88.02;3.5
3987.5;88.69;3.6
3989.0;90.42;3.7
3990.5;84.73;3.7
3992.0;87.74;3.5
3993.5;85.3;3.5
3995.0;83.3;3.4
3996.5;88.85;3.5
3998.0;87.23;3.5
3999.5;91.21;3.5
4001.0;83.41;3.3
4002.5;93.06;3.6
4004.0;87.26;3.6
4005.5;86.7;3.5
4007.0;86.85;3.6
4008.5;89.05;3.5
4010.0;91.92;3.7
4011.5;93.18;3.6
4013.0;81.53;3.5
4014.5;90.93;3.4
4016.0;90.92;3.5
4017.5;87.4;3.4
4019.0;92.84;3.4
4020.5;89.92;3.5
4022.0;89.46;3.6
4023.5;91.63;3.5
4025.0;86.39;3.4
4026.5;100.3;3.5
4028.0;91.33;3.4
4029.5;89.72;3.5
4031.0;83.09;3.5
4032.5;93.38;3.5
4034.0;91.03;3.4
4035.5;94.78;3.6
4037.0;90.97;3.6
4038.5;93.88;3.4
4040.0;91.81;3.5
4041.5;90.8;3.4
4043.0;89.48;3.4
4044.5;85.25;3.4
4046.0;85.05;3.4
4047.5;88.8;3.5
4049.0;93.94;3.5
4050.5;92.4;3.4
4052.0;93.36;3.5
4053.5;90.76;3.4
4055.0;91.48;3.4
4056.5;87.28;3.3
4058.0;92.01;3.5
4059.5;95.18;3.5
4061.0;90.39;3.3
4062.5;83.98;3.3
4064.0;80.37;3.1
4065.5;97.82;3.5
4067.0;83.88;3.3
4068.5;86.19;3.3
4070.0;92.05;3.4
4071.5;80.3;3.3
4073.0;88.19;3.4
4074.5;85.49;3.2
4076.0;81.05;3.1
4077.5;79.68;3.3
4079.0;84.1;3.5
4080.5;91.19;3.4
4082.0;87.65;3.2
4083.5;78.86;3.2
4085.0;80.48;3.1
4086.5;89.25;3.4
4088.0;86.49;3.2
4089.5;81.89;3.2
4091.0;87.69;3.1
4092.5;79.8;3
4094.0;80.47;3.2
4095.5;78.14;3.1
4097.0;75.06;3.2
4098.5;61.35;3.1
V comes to 1.22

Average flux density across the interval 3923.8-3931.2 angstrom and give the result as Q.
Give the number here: 81.8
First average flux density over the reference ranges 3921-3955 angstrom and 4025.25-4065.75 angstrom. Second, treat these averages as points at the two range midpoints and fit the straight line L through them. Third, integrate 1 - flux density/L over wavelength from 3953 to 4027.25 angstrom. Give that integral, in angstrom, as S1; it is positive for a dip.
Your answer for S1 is 3.0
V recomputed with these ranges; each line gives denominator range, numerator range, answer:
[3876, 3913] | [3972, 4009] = 1.17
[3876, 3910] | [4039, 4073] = 1.31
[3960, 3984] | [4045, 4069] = 1.49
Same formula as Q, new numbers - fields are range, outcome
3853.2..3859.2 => 83.4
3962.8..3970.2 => 44.5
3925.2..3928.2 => 86.7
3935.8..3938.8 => 71.4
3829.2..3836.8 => 54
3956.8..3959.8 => 82.9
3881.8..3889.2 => 61.1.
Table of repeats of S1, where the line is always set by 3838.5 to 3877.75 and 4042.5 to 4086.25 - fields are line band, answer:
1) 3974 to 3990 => 0.7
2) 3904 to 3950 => 3.0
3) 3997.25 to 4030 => -1.2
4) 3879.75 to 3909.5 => 3.8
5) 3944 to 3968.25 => 2.6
